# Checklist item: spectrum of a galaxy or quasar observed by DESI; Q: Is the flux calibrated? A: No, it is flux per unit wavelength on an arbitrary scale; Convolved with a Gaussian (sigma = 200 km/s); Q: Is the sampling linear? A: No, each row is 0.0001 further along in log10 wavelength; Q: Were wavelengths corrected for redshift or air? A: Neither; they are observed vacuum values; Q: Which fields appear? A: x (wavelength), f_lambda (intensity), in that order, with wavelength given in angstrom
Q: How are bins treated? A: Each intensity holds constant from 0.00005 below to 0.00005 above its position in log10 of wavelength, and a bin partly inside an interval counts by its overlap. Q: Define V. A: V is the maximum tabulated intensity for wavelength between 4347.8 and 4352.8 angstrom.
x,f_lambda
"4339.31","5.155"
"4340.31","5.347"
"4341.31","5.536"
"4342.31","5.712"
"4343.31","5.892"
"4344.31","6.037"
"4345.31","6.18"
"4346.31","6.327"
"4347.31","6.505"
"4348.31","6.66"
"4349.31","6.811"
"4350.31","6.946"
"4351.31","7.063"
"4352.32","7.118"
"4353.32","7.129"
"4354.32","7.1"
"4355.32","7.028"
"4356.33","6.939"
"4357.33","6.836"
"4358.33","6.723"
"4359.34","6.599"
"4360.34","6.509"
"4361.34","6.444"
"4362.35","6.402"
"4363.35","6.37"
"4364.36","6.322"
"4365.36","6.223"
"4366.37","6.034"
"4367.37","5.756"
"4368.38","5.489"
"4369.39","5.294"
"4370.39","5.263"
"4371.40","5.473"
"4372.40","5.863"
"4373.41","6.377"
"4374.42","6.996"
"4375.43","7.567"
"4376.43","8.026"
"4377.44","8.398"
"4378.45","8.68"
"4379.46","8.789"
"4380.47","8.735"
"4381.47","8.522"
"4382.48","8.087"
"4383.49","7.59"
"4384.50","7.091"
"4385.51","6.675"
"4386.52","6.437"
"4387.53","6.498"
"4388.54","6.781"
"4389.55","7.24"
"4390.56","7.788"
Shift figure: 7.118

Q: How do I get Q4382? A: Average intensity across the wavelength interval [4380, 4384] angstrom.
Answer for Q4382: 8.24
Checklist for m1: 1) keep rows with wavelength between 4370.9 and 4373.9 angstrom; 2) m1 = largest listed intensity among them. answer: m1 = 6.377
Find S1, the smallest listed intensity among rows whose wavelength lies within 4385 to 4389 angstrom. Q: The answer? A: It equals 6.437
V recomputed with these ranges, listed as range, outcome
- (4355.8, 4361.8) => 6.939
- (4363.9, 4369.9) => 6.322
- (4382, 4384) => 8.087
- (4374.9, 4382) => 8.789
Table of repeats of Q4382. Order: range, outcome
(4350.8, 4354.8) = 7.1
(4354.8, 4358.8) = 6.89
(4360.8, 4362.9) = 6.43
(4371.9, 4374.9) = 6.4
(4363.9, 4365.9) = 6.27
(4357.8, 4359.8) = 6.66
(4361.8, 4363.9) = 6.37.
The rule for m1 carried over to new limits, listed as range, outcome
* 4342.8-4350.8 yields 6.946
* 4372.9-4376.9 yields 8.026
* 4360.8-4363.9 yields 6.444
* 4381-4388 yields 8.522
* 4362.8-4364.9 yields 6.37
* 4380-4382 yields 8.735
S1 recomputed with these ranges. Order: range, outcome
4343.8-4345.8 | 6.037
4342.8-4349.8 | 5.892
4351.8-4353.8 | 7.118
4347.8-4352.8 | 6.66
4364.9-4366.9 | 6.034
